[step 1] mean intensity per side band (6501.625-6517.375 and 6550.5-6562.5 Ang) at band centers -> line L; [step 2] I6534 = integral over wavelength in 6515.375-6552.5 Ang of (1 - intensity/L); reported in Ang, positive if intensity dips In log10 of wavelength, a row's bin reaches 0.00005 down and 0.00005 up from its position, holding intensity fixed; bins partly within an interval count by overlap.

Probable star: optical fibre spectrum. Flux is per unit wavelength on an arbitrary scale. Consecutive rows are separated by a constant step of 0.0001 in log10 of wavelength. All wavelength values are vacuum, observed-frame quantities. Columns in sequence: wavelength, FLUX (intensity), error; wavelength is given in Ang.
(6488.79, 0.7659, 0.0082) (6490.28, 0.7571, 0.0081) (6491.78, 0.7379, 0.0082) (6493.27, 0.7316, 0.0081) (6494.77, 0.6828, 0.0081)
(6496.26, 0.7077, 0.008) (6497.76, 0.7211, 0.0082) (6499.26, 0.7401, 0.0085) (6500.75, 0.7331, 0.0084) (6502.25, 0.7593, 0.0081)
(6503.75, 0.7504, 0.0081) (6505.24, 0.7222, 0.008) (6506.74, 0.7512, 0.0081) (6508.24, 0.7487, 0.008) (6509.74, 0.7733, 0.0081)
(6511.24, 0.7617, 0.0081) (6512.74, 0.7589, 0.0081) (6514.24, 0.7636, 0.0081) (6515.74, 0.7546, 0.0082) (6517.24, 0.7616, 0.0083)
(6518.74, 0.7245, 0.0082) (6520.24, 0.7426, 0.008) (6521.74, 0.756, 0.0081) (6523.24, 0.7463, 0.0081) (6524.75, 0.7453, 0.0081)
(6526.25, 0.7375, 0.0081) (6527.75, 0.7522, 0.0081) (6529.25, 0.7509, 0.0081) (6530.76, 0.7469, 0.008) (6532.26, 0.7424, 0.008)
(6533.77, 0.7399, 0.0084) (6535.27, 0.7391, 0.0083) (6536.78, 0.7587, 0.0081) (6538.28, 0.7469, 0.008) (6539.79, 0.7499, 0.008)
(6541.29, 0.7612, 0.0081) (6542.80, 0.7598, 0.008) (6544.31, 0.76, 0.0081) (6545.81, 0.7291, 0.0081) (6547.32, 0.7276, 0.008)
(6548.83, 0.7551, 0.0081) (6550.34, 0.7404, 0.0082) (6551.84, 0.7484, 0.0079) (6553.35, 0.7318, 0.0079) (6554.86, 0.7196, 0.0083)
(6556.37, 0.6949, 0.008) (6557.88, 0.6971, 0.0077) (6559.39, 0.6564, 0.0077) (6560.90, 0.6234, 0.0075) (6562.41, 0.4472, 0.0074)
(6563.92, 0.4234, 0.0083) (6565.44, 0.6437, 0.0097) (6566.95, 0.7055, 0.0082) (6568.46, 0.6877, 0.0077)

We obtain -1.6 Ang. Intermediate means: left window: 0.755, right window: 0.681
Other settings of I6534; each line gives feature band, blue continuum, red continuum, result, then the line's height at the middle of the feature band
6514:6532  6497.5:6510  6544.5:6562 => -0.4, 0.73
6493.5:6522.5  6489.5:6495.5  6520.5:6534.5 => -0.3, 0.736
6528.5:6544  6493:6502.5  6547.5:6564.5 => -1.5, 0.683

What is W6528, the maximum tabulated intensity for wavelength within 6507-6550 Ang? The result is 0.7733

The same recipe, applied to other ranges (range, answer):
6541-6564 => 0.7612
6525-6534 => 0.7522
